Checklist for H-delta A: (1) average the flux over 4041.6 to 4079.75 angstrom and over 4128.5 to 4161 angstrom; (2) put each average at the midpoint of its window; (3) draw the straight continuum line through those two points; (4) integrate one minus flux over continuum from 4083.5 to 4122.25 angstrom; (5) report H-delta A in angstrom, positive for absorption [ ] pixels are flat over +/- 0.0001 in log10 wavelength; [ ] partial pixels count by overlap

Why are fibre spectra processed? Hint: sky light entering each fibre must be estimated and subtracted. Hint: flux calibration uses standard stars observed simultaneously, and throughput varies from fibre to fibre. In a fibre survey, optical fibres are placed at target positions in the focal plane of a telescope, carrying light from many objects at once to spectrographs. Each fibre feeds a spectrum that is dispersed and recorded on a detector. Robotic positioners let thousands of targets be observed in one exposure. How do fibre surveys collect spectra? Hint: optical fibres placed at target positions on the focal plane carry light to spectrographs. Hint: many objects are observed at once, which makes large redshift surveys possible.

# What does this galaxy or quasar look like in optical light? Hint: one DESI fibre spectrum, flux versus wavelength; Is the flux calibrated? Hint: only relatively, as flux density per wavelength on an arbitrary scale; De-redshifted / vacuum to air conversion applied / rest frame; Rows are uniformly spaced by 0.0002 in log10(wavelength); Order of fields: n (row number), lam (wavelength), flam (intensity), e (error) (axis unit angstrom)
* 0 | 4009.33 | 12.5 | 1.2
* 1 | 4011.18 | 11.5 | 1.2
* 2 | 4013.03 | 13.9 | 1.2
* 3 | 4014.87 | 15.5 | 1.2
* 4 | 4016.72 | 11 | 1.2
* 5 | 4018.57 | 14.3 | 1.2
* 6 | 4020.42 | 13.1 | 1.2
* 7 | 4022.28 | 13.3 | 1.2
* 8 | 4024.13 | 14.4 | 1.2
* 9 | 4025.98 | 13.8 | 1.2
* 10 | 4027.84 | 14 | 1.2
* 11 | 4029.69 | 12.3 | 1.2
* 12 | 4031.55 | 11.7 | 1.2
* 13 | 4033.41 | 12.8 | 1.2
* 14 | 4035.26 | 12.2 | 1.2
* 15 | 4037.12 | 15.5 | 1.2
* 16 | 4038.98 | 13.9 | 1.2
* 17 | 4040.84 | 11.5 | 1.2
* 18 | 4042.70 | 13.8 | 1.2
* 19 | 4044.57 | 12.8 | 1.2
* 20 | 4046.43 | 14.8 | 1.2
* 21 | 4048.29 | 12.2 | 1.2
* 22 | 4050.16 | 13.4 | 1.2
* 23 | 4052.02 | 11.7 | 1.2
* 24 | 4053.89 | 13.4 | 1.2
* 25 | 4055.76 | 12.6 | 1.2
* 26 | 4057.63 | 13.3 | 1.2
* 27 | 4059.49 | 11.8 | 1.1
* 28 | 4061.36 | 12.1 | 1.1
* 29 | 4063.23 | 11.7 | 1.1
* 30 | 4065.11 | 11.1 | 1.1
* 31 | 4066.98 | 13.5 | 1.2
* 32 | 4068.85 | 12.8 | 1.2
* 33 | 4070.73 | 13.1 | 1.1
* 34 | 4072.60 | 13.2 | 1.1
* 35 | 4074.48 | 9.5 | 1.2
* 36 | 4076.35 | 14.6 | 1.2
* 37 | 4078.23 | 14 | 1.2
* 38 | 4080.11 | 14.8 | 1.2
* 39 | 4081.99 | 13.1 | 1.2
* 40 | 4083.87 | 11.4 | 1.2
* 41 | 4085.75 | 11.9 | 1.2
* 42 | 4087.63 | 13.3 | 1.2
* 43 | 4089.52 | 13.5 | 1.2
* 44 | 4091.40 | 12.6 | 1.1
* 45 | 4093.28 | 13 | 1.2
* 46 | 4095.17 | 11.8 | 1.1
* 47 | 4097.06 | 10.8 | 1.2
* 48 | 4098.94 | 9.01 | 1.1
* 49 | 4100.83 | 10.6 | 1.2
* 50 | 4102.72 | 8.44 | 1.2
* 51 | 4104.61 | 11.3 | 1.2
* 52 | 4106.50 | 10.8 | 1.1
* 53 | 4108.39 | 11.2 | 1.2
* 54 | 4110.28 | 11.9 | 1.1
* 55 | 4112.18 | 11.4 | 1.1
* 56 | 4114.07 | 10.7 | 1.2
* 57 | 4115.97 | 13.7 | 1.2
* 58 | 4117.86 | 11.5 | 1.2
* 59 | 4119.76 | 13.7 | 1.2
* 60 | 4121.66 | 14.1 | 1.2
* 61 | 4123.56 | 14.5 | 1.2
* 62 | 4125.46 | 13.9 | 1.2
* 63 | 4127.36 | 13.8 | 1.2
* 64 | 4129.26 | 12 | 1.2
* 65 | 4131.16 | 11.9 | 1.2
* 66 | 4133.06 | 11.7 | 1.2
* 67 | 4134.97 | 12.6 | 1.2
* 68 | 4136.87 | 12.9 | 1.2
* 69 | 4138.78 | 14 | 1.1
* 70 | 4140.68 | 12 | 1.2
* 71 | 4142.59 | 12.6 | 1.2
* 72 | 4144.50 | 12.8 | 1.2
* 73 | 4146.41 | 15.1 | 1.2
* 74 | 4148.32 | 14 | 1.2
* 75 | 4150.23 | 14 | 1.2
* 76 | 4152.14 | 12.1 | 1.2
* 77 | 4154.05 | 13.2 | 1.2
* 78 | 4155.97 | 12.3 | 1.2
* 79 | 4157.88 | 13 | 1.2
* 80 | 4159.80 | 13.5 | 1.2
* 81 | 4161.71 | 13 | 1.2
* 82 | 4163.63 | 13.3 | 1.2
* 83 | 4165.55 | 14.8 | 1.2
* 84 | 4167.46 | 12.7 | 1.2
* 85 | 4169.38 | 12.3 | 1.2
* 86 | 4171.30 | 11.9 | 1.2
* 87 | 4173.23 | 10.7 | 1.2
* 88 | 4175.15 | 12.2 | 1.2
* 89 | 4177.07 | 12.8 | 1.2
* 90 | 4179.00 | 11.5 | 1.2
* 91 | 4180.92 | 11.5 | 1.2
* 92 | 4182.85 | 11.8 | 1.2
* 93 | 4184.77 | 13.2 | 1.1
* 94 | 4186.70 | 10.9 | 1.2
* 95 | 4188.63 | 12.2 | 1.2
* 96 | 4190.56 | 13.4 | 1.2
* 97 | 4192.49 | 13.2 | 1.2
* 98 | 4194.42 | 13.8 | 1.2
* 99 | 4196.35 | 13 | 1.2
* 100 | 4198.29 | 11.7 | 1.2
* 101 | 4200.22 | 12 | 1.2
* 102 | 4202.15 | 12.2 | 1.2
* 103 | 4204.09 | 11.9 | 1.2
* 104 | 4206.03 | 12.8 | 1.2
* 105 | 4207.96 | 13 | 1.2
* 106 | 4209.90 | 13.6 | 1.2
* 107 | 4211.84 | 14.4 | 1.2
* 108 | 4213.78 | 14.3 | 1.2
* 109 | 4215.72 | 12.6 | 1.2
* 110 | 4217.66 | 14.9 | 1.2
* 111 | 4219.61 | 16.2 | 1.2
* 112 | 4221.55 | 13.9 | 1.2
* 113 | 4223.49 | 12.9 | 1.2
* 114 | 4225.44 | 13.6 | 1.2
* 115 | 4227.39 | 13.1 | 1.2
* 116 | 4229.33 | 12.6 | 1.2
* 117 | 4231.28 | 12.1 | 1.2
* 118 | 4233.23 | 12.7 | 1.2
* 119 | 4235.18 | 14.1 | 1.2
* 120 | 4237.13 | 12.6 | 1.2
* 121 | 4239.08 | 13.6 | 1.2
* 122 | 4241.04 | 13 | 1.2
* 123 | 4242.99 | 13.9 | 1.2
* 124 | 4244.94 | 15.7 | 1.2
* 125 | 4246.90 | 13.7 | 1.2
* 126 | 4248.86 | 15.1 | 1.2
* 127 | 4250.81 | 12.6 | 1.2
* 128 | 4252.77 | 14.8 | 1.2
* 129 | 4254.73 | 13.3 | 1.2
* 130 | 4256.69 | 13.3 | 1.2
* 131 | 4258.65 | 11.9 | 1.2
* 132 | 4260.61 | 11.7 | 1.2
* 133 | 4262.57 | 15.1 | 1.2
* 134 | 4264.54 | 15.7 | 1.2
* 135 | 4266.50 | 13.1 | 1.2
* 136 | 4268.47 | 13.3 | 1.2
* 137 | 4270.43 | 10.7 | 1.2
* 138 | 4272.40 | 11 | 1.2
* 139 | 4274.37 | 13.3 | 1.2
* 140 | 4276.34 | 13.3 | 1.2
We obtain 3.4 angstrom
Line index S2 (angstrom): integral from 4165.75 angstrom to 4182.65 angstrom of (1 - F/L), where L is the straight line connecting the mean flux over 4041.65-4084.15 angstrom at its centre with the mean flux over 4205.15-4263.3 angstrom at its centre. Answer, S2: 1.57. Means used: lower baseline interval 12.8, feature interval 12.1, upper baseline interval 13.6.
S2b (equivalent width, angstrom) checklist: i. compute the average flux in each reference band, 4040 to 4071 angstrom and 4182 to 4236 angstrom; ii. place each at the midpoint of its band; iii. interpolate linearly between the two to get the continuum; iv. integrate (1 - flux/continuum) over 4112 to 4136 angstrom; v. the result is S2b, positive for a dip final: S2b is 0.15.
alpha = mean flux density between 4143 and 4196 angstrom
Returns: 12.8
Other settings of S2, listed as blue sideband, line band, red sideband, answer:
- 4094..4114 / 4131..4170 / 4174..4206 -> -4.9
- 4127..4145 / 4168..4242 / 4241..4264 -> 2.4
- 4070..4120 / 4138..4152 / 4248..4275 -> -1.2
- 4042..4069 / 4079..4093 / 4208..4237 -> -0.1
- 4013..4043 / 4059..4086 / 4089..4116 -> -1.1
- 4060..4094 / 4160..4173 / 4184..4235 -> 0.1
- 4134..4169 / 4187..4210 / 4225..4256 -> 1.2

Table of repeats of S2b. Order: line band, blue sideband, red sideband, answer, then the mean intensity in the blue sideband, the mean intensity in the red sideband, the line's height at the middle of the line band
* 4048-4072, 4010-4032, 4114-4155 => 1.21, 13.3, 13.1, 13.2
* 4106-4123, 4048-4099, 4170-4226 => 0.58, 12.5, 12.8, 12.6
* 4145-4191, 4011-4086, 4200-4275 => 1.74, 13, 13.4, 13.2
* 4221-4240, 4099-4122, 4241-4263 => 0.33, 11.4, 13.7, 13.3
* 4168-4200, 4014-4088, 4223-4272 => 2.34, 13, 13.3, 13.2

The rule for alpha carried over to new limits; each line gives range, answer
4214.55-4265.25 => 13.6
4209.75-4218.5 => 14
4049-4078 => 12.6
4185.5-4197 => 12.8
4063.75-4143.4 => 12.3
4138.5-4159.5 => 13.2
